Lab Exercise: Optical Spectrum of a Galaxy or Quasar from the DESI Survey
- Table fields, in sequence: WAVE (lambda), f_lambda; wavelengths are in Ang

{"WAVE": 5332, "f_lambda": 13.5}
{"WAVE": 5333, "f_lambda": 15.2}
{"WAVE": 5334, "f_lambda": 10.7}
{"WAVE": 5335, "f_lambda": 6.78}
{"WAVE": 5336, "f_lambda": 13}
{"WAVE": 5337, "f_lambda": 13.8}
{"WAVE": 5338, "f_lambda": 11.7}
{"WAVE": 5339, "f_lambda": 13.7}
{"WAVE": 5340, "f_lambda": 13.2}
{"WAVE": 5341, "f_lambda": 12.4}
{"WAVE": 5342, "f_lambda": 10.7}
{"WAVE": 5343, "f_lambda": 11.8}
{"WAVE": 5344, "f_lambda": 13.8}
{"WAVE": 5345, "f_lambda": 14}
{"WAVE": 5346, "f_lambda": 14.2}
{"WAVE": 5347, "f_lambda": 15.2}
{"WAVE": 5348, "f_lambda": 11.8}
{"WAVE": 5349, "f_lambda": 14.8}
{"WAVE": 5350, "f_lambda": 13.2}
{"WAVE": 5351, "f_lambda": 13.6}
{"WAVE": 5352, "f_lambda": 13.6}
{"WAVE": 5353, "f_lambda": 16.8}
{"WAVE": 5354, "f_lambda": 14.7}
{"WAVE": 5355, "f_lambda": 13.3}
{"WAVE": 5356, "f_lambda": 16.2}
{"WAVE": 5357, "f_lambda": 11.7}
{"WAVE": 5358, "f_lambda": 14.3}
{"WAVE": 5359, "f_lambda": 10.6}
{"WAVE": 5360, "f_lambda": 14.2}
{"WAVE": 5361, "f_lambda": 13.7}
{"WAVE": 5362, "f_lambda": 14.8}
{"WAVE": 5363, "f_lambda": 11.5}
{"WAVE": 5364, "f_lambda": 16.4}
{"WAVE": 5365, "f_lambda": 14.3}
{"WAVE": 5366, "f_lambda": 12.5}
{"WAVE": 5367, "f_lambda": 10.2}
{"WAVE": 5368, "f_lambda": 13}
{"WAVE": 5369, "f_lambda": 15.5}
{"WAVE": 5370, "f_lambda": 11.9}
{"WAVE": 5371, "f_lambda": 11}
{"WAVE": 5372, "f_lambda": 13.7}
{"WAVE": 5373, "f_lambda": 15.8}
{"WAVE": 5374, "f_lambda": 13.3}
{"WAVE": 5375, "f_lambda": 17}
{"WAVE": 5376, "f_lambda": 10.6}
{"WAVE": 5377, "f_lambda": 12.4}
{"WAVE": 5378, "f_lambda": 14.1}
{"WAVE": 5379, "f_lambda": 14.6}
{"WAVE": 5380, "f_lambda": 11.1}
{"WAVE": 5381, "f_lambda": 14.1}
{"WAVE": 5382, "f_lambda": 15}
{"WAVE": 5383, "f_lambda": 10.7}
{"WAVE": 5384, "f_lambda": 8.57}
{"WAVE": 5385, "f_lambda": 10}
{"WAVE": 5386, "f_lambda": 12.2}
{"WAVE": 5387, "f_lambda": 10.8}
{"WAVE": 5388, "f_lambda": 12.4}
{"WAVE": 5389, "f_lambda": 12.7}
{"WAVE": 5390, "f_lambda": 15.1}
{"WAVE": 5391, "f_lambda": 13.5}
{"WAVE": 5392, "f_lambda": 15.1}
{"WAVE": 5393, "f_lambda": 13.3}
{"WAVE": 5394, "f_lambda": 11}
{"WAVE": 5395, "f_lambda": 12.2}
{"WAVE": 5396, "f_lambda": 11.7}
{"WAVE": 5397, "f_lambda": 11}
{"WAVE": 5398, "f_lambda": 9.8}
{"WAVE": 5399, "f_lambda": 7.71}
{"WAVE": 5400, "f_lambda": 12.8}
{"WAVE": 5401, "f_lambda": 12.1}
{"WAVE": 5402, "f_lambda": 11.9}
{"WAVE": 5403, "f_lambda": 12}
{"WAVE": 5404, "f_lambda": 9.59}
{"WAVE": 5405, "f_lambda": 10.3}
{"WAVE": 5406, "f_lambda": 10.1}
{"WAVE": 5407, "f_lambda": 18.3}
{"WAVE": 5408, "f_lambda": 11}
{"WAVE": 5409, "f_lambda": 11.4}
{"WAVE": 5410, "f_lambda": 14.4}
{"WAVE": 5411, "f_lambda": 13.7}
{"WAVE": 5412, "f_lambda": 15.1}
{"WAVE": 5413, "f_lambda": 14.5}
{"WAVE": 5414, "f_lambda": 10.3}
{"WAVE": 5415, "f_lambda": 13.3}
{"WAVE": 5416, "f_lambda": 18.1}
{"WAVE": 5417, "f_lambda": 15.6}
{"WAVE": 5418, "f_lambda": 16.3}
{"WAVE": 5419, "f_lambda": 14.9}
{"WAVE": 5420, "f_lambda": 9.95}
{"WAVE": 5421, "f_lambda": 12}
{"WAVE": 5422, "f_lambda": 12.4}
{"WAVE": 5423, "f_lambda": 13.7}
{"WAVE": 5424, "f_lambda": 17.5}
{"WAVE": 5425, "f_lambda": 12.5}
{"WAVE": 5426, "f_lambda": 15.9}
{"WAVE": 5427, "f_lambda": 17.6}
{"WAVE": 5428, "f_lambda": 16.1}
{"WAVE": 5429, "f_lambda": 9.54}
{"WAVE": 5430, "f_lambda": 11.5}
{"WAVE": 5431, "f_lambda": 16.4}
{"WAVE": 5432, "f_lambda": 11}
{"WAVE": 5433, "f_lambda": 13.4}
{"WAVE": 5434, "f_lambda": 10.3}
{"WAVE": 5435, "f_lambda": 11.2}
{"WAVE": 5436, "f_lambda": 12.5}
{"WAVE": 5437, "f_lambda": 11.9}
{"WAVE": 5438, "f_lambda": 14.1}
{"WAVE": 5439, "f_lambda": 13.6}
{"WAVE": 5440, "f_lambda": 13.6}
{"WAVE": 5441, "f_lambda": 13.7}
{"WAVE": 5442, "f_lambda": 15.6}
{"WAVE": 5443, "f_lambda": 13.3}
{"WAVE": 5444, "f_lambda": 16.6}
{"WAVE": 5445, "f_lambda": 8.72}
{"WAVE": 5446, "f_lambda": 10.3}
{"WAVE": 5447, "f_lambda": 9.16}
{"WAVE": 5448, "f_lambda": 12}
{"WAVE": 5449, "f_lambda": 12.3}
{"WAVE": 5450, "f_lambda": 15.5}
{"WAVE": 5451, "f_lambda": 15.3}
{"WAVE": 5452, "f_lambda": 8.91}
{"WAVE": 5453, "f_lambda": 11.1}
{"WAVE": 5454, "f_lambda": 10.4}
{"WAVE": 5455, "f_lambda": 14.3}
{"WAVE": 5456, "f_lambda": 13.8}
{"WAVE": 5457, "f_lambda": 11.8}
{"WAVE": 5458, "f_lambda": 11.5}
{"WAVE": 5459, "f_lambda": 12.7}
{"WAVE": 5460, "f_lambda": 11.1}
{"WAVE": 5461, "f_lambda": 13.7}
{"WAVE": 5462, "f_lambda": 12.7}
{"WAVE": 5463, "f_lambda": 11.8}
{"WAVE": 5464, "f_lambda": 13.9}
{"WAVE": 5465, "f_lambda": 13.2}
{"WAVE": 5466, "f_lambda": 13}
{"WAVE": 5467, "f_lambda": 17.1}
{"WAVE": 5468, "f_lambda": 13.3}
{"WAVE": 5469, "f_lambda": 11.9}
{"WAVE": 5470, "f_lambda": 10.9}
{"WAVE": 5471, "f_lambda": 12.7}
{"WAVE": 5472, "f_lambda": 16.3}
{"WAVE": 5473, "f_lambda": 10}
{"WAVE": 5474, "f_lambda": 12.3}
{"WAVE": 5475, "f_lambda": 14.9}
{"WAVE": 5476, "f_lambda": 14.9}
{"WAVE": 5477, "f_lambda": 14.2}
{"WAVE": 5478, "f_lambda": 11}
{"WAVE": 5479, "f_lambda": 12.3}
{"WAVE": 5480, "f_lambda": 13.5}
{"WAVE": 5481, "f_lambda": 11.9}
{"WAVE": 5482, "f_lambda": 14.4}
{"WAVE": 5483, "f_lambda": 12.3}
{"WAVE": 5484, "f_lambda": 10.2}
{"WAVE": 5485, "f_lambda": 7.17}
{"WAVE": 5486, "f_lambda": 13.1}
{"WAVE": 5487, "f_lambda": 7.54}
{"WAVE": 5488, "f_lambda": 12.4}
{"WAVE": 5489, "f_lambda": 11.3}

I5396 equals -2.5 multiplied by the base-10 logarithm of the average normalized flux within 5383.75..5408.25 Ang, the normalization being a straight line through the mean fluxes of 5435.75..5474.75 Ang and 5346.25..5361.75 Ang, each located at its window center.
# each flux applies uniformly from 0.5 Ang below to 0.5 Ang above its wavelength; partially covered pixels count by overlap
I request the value 0.13 mag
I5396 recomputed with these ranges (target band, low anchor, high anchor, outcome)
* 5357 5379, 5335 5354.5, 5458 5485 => -0.012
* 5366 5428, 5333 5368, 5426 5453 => 0.006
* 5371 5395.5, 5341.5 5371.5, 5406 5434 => 0.061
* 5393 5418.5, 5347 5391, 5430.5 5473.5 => 0.035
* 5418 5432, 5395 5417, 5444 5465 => -0.126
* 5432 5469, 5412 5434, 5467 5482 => 0.063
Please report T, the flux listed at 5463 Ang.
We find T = 11.8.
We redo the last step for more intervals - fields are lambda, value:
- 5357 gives 11.7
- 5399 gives 7.71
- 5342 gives 10.7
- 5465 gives 13.2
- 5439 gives 13.6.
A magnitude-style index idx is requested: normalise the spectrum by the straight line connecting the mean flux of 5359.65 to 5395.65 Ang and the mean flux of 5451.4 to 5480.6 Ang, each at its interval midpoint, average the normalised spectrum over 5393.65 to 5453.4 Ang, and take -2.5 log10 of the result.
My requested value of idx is 0.004 mag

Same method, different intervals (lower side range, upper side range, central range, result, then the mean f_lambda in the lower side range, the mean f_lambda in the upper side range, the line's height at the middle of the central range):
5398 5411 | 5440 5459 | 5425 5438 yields -0.08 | 11.8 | 12.5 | 12.2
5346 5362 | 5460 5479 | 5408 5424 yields -0.02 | 13.9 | 13.1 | 13.5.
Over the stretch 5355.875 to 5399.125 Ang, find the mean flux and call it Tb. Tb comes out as 12.8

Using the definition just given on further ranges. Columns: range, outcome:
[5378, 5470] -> 12.8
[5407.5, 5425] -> 13.7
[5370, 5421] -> 12.7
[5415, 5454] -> 13.2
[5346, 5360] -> 13.9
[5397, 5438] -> 13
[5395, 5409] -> 11.4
